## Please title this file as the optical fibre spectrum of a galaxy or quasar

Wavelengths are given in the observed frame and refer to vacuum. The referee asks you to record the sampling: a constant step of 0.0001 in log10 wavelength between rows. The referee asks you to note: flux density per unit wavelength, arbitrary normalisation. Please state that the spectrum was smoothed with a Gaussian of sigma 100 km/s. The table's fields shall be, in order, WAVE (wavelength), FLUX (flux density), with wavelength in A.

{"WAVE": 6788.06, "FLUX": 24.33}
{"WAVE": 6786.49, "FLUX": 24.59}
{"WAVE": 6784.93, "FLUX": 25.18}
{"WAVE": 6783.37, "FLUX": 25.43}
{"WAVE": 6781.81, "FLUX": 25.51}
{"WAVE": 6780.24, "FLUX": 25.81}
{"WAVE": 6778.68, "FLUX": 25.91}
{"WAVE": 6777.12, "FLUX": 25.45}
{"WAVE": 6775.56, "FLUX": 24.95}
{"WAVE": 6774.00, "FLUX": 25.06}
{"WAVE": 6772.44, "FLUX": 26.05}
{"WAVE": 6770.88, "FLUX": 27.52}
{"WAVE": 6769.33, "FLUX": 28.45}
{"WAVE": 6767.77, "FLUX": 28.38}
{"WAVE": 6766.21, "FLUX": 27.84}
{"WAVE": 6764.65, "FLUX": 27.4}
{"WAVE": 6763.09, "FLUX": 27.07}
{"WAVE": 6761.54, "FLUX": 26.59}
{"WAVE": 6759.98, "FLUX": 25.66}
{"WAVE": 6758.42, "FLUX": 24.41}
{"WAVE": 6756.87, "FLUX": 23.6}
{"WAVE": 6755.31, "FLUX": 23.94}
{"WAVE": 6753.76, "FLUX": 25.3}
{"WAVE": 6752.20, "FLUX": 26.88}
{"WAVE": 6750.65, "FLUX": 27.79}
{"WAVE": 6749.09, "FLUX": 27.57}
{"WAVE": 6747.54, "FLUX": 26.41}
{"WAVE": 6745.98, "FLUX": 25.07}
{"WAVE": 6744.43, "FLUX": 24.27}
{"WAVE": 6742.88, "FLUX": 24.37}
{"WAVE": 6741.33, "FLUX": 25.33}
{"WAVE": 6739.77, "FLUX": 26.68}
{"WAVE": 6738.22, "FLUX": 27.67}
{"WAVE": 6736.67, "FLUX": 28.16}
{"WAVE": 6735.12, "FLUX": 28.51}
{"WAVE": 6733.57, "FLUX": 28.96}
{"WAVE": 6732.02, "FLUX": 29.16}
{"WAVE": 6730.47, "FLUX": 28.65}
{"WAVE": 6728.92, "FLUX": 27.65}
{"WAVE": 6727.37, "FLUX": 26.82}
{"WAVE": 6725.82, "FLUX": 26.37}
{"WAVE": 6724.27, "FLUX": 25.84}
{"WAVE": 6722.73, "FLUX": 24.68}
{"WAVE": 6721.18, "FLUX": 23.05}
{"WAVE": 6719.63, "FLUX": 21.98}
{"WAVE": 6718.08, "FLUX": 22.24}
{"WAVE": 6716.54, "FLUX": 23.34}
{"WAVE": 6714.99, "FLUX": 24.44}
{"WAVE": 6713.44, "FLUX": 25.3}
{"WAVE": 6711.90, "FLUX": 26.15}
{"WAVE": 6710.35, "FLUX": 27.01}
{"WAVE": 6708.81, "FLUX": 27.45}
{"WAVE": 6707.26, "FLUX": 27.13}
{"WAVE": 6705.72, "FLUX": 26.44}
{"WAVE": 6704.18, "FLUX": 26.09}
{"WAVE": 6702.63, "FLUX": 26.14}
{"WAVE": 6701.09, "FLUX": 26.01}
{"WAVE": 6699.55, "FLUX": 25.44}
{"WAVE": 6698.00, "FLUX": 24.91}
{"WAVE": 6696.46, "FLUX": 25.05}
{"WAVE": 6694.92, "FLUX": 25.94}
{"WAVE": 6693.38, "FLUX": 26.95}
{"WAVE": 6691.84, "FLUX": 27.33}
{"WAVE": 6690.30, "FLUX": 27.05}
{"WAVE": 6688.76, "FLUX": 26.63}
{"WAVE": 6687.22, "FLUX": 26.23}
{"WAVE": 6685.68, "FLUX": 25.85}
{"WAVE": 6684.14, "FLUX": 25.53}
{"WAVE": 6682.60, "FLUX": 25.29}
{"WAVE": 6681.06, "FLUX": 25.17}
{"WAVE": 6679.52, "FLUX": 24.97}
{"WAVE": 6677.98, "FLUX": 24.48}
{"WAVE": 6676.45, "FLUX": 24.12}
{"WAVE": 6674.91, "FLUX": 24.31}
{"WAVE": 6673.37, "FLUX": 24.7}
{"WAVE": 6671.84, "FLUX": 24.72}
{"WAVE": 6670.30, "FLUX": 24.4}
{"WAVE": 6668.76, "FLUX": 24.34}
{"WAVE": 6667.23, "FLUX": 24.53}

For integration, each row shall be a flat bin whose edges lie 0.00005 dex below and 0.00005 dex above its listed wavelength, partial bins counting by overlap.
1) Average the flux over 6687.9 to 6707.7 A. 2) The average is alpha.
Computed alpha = 26.2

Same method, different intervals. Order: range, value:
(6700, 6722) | 25.2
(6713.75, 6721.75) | 23.1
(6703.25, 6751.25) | 26.1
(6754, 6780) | 26.1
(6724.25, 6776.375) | 26.6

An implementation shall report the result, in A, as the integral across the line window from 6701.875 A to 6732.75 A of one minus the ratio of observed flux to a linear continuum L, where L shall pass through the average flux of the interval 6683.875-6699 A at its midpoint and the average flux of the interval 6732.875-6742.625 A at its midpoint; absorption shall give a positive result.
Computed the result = 1.2 A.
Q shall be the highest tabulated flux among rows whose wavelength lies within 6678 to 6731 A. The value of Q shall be 28.65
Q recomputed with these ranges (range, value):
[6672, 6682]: 25.17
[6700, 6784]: 29.16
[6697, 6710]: 27.45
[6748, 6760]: 27.79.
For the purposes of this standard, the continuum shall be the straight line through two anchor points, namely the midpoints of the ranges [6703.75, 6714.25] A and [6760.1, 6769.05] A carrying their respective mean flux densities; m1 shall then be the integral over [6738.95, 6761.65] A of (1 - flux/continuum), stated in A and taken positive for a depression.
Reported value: 1.3 A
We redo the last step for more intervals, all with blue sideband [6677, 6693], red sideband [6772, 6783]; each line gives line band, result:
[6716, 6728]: 0.7 A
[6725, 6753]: -1.5 A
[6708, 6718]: 0.1 A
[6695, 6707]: 0.0 A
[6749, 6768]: -0.5 A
